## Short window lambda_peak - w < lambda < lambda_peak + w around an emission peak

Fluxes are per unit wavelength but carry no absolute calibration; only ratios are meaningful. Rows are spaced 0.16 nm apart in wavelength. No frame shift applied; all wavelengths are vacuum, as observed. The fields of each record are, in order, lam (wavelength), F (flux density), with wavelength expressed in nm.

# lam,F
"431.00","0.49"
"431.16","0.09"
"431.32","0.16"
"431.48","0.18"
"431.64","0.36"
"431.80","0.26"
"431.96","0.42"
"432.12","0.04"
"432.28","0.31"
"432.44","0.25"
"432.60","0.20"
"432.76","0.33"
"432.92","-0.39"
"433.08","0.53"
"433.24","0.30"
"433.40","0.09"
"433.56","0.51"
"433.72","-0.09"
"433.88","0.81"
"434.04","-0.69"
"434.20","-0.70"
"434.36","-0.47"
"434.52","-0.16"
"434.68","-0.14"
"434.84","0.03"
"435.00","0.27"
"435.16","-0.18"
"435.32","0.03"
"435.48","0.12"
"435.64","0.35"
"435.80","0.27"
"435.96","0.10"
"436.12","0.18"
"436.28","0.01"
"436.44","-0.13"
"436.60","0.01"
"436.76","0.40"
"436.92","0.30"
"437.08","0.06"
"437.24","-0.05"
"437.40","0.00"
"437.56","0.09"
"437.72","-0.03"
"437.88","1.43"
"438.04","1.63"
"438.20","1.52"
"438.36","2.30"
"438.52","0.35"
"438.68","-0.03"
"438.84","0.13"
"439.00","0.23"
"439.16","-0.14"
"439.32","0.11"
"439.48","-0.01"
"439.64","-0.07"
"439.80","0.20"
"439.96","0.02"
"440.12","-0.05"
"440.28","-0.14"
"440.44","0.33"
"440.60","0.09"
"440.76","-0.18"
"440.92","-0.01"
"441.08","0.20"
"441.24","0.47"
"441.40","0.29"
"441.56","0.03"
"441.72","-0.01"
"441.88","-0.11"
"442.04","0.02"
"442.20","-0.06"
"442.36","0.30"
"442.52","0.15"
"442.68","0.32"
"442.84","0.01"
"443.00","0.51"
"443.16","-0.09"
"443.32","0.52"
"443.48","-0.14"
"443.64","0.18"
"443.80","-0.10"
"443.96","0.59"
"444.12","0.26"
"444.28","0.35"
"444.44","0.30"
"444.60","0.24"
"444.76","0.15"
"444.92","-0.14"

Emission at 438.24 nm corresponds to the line [O II]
